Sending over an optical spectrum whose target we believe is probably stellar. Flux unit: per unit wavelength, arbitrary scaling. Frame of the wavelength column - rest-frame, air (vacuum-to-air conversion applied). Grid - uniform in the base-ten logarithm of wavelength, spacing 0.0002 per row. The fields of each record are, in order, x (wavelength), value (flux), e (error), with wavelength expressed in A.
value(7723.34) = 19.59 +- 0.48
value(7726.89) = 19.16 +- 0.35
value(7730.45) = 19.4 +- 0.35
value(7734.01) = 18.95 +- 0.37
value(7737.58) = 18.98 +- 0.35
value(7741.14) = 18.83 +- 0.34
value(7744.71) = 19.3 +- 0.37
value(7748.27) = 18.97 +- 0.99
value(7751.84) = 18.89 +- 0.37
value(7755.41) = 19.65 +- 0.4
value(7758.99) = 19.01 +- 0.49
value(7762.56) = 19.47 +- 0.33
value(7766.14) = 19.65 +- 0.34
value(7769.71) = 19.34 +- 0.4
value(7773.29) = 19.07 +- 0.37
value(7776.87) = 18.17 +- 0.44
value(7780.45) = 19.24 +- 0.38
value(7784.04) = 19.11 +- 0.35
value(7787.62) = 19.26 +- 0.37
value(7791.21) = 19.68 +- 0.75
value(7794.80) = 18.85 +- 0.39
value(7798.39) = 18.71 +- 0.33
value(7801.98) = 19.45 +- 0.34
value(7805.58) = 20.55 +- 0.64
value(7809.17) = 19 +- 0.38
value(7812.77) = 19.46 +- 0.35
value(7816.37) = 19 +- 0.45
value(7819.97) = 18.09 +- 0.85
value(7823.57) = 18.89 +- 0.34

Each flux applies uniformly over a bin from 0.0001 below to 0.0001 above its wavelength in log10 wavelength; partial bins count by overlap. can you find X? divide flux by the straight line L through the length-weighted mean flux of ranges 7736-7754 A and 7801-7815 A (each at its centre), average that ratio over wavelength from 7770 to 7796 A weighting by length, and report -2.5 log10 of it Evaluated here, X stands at 0.02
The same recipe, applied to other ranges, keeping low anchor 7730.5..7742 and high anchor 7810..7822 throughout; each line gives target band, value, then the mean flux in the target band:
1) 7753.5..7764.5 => -0.023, 19.4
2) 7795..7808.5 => -0.032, 19.4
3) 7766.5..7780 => -0.003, 19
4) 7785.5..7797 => -0.019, 19.2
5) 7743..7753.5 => -0.005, 19.1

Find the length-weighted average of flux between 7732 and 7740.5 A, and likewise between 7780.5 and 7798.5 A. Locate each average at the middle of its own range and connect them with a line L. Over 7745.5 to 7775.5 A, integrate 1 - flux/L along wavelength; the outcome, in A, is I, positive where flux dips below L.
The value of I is -0.30 A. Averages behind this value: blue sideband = 19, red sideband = 19.2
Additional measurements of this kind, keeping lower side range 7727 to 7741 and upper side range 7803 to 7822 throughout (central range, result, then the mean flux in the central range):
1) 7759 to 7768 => -0.15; 19.5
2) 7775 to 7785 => 0.18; 18.8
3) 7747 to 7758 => -0.03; 19.2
